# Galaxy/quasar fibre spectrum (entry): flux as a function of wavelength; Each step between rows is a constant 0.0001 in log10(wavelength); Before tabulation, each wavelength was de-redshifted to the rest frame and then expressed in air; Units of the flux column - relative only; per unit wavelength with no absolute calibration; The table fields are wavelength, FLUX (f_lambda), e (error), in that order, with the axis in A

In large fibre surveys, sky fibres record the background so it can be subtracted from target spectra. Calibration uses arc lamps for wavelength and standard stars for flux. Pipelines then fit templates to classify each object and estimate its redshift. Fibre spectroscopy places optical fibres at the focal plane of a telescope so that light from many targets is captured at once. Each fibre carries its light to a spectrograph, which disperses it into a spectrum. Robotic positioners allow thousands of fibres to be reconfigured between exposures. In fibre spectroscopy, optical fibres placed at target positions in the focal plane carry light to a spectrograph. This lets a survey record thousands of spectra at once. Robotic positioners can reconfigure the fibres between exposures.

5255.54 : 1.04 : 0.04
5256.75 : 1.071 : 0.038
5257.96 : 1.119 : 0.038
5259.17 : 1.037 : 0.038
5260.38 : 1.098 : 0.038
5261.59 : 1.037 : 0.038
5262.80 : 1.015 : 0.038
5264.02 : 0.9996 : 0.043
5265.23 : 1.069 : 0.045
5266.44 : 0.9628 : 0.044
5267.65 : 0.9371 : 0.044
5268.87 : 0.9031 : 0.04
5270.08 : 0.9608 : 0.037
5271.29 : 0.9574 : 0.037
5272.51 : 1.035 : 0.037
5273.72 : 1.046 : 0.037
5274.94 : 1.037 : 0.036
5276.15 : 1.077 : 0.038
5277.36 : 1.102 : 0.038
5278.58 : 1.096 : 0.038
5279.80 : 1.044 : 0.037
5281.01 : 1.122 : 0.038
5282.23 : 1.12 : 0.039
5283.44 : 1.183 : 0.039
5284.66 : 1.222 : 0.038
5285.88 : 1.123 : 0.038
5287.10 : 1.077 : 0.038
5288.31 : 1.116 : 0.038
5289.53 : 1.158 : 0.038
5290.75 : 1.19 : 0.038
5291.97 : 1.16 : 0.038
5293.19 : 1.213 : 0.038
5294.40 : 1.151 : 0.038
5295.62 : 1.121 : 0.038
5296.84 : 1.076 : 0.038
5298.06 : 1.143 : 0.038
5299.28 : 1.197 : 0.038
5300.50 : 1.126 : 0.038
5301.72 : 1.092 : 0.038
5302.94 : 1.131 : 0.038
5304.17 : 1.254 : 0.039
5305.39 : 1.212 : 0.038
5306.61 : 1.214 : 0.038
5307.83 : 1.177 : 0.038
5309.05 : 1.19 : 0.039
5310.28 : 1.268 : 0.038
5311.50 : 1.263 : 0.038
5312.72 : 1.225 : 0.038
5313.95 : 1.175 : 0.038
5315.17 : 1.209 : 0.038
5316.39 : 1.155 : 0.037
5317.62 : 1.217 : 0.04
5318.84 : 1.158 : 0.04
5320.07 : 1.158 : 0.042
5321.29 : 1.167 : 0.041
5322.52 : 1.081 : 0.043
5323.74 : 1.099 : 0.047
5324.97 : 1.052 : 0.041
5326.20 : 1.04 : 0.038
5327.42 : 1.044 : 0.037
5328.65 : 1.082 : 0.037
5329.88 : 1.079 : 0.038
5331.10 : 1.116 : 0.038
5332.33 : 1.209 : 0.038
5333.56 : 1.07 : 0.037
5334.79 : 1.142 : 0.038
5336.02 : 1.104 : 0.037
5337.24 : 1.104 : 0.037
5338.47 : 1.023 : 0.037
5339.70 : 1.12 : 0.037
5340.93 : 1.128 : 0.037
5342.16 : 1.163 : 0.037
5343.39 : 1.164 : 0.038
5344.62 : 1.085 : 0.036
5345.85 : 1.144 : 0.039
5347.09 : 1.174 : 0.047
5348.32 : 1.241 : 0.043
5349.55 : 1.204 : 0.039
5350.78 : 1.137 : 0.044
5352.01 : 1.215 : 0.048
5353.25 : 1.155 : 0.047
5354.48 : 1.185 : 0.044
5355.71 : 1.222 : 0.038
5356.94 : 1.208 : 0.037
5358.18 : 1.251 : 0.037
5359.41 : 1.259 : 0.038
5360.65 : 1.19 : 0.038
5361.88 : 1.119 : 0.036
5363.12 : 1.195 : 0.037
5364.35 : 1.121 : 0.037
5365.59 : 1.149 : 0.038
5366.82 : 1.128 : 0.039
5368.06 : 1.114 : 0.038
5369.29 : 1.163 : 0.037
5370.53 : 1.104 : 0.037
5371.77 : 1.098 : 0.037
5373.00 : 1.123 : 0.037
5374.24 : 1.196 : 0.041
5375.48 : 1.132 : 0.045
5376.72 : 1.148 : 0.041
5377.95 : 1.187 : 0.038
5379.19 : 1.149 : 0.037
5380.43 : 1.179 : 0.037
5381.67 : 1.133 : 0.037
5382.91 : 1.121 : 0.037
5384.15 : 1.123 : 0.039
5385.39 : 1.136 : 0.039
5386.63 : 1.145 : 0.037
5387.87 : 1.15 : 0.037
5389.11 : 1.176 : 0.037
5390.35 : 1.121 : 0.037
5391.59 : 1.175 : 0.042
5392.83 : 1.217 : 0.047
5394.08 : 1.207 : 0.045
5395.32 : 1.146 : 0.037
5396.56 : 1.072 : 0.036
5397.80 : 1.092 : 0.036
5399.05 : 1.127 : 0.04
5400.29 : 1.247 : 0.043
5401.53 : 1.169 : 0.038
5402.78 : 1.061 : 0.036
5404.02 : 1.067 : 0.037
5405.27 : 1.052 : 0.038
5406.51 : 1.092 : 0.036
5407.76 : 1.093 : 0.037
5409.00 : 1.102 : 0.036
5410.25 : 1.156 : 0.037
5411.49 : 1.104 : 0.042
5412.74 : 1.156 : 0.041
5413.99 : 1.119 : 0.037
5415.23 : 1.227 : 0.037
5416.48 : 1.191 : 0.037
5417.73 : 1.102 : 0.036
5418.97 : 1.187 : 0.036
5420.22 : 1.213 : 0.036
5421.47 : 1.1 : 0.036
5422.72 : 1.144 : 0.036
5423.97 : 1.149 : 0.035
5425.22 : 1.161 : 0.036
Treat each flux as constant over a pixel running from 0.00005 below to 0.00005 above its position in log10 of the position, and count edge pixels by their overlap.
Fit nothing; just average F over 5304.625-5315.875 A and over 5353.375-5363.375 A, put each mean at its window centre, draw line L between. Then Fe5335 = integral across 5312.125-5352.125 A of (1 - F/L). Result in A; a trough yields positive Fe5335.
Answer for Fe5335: 2.5 A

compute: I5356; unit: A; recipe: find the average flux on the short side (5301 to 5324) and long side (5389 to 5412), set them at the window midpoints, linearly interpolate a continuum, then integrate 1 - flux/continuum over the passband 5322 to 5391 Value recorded 0.9 A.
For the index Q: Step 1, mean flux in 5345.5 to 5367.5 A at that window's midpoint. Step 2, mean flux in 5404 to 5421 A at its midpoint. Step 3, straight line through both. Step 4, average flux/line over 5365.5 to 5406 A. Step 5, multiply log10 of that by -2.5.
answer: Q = 0.02 mag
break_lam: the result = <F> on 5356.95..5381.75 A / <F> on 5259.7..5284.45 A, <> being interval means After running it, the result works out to 1.11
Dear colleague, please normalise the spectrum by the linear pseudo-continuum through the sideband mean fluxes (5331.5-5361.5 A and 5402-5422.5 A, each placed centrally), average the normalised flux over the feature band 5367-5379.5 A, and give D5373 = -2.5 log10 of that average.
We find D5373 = 0.01 mag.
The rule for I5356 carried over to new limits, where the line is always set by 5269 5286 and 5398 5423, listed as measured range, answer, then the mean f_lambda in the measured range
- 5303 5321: -1.9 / 1.2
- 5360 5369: -0.3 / 1.15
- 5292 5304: -0.7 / 1.14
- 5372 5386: -0.3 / 1.15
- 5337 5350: -0.4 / 1.14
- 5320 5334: 0.0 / 1.1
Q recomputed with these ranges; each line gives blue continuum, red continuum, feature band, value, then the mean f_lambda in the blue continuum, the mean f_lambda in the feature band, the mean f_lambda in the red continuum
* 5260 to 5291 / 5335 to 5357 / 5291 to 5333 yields -0.04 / 1.06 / 1.15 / 1.15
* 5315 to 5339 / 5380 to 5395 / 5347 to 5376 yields -0.03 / 1.11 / 1.17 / 1.16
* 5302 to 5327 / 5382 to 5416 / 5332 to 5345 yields 0.04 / 1.17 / 1.12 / 1.14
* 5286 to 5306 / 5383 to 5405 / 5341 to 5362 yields -0.04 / 1.15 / 1.18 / 1.14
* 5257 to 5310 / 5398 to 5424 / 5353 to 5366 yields -0.06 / 1.1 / 1.19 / 1.13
